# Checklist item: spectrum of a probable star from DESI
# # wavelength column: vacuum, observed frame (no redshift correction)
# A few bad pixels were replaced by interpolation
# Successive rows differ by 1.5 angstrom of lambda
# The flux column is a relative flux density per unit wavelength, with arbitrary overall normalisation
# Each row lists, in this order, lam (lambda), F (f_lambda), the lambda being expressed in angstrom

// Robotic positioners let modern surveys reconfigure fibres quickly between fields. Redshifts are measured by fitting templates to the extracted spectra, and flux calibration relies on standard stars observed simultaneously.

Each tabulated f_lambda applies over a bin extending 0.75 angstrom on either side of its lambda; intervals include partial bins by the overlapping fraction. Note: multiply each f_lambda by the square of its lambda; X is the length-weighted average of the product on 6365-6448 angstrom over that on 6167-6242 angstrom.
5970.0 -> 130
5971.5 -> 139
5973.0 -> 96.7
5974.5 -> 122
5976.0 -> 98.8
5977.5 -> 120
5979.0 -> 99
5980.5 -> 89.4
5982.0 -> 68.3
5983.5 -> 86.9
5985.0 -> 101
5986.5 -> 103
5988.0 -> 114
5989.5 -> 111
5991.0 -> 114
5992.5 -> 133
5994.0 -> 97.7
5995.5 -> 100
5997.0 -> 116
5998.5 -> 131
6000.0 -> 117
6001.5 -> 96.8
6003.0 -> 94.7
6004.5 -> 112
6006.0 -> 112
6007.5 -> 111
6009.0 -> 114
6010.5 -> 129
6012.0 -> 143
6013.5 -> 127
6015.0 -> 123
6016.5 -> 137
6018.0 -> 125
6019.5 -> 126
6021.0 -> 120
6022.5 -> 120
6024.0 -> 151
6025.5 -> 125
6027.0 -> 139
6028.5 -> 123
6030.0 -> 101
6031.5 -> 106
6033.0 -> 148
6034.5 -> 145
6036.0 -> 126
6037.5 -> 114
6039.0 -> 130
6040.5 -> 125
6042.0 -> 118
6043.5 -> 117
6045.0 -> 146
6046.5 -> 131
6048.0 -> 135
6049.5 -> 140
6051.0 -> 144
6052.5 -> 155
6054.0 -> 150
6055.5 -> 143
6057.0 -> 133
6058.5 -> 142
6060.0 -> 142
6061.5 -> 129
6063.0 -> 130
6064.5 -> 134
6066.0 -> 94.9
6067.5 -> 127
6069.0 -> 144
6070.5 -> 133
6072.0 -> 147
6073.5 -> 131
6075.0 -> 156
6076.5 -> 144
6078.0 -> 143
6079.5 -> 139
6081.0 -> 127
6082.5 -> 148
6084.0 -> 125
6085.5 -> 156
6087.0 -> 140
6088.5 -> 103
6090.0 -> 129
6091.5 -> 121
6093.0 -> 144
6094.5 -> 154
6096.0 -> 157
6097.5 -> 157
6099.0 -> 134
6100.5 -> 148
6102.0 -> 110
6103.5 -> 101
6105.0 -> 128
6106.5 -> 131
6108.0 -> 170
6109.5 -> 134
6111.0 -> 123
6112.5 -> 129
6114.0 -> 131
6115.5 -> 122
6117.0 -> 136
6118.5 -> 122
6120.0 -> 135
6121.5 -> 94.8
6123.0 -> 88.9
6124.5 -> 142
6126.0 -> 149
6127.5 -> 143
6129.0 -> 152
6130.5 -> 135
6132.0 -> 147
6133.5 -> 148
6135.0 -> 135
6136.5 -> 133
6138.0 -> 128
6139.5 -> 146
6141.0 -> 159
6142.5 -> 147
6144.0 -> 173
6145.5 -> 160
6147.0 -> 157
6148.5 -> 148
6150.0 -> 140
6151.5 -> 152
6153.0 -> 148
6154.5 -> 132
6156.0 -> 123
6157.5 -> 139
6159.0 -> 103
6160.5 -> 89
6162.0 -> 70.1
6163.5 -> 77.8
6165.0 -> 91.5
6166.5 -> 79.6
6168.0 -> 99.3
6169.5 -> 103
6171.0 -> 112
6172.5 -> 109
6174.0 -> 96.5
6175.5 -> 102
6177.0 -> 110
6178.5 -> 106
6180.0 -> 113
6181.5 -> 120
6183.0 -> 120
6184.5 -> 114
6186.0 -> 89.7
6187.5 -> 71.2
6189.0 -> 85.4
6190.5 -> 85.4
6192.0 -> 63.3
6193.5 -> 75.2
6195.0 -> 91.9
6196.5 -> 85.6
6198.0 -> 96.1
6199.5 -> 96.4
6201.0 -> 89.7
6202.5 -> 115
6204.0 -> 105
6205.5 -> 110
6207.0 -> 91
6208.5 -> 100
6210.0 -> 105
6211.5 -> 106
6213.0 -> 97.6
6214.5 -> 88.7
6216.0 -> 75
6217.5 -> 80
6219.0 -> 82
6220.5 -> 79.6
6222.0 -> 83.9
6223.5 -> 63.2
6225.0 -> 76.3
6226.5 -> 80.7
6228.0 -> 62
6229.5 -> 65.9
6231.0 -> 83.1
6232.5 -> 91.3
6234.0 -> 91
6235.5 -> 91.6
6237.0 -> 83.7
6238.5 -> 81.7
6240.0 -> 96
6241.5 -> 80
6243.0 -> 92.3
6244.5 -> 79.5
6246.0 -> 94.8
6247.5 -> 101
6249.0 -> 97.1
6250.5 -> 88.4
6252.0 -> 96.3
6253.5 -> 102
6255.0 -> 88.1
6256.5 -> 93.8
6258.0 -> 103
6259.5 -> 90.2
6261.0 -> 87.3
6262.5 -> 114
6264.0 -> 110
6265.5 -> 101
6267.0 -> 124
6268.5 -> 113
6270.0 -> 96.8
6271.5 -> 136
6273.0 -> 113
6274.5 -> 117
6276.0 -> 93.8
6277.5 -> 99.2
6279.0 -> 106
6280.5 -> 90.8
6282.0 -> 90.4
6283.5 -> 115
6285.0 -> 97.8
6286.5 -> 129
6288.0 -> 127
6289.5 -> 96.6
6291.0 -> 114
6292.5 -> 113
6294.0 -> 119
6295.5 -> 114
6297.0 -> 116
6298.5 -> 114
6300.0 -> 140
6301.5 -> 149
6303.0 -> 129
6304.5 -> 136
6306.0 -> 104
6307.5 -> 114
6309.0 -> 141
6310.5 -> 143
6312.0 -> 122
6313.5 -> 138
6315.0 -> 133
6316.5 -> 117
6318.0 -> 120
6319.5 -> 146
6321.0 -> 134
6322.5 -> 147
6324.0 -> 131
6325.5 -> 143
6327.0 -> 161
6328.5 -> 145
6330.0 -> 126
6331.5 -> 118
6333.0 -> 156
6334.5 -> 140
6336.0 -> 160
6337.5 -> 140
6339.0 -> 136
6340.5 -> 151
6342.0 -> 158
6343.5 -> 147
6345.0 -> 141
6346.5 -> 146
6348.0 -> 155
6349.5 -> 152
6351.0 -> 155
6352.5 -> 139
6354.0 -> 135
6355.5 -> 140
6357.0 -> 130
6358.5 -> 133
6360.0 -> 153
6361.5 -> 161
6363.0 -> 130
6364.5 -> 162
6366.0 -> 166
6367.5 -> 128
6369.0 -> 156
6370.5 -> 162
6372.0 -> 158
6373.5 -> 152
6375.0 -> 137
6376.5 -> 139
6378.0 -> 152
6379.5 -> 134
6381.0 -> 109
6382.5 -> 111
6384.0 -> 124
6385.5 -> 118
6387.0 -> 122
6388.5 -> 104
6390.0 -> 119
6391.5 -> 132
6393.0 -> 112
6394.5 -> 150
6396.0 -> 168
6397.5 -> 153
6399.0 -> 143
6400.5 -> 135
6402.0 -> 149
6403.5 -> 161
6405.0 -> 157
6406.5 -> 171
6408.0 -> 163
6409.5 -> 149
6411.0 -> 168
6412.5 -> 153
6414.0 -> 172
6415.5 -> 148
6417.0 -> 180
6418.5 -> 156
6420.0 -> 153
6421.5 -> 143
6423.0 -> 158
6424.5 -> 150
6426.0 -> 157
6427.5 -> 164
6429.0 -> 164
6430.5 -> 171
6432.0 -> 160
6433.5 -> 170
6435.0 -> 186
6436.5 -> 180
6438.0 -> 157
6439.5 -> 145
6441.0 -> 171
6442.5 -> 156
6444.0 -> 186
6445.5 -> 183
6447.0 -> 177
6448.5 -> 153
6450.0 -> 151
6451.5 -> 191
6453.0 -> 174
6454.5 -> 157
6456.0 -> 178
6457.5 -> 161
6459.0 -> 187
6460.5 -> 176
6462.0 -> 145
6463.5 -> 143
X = 1.8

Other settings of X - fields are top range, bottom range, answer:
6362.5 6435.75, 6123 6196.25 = 1.36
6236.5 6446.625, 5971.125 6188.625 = 1.16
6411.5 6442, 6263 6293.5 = 1.55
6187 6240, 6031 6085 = 0.68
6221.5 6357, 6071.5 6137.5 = 0.91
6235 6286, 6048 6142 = 0.77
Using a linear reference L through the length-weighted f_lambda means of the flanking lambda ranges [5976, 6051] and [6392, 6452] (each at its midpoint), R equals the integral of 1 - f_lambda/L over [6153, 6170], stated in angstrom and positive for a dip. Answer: 3.9 angstrom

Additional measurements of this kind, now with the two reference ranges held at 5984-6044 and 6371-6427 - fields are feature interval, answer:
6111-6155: -3.9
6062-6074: -0.7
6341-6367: -0.9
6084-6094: -0.6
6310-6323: 0.6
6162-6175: 3.5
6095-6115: -1.5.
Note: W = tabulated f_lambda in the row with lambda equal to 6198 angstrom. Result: 96.1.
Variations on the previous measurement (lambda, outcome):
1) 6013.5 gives 127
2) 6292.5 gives 113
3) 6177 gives 110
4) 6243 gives 92.3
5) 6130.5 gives 135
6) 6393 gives 112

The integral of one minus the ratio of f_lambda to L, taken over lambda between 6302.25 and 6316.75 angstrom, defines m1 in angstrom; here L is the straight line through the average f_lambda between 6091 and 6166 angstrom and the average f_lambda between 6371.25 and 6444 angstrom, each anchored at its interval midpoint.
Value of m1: 1.6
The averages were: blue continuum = 133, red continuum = 150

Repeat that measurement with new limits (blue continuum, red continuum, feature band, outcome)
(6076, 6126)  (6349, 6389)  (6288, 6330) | 2.8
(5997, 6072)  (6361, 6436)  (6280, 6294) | 3.3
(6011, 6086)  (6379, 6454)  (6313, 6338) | 1.6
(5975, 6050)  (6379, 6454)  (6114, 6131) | -0.2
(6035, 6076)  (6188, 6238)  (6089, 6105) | -1.7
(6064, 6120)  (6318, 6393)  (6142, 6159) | -1.2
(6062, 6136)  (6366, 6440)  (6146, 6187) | 7.3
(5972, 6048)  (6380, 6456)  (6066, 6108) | -4.0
